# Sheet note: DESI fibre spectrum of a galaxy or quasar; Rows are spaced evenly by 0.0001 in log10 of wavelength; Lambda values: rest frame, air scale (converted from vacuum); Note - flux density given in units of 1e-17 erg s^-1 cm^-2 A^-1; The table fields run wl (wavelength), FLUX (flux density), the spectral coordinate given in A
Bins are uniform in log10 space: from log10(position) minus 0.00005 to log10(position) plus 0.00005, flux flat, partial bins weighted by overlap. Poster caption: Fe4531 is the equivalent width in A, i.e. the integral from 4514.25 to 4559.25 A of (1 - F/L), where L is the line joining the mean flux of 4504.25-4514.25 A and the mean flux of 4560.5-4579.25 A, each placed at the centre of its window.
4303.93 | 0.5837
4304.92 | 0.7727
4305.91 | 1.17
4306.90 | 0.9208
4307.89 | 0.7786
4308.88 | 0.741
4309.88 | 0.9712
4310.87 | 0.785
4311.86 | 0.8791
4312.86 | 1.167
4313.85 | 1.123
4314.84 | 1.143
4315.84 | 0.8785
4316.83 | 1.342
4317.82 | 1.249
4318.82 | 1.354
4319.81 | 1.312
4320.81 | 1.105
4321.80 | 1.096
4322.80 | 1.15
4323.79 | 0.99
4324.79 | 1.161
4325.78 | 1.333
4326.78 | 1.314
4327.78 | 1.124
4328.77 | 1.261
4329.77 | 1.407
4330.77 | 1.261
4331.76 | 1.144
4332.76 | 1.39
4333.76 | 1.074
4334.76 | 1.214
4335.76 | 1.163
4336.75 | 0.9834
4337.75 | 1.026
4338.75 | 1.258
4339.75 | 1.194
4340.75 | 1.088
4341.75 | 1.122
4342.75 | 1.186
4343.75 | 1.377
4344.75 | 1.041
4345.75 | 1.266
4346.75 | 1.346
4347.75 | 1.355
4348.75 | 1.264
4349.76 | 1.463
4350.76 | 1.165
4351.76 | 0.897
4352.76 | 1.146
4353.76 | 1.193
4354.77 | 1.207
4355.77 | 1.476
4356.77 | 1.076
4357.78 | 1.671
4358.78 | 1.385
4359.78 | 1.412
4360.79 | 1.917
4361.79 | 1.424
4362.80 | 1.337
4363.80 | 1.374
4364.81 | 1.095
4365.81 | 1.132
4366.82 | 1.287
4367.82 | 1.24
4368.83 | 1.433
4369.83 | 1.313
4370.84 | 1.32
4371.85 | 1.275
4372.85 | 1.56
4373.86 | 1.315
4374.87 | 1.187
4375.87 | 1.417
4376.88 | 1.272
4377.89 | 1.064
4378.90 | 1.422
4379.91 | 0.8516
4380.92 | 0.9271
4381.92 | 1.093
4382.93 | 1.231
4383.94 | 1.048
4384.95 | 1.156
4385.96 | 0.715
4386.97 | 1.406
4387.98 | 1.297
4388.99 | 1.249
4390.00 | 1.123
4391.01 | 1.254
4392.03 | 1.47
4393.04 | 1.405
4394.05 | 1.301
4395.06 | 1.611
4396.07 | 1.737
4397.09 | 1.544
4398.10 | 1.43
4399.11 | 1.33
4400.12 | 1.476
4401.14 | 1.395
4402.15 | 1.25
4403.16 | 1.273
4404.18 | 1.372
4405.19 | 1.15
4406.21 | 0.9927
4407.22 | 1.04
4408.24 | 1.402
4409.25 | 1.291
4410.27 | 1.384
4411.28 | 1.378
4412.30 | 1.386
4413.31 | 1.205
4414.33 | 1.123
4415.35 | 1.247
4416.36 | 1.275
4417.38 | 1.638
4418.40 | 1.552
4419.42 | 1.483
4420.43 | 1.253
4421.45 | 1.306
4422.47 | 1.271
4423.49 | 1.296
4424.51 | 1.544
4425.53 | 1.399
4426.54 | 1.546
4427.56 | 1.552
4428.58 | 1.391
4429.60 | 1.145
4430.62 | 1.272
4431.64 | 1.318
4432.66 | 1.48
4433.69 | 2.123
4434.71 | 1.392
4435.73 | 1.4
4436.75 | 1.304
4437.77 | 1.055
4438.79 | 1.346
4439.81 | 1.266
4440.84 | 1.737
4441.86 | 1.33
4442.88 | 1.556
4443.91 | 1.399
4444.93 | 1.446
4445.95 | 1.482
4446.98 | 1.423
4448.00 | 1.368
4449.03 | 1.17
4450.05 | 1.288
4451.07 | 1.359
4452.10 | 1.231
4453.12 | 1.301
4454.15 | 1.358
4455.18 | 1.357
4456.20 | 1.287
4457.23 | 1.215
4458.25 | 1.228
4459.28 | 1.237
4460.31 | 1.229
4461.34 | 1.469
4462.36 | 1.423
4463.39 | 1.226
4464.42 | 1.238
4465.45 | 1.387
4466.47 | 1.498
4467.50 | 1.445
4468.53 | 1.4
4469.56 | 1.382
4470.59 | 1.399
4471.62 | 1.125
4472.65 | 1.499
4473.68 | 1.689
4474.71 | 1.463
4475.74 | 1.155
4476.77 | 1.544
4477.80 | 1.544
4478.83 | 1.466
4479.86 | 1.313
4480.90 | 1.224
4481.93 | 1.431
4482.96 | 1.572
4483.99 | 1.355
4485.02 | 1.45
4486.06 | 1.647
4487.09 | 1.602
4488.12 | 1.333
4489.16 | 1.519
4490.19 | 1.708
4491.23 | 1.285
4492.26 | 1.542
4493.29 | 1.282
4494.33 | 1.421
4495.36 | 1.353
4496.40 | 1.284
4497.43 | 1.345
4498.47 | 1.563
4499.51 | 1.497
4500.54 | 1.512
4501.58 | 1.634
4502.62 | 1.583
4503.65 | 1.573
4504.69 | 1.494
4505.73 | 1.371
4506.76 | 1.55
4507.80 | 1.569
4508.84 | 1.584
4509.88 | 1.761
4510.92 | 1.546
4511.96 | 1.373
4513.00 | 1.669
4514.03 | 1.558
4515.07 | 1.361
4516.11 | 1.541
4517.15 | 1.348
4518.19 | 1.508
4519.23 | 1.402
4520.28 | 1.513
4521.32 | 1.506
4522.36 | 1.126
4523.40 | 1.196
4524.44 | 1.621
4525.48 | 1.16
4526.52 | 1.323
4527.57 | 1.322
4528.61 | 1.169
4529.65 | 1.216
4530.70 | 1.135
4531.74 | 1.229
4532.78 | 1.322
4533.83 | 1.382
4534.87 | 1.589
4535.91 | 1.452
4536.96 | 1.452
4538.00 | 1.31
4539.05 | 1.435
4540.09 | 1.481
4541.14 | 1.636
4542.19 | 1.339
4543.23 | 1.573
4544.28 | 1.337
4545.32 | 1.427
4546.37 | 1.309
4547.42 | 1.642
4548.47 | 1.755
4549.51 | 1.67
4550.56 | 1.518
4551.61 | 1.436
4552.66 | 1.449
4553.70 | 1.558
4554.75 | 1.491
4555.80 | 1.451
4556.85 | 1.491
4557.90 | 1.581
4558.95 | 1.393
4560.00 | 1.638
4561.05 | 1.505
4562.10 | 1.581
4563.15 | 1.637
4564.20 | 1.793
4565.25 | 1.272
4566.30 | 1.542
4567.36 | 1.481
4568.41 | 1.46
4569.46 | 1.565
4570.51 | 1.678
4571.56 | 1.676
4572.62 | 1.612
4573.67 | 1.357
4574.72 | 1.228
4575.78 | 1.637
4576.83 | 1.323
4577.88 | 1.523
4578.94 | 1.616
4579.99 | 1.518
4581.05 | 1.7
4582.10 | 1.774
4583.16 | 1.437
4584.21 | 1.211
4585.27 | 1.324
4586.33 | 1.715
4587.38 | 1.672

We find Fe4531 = 3.35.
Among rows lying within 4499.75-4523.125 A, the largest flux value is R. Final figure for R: 1.761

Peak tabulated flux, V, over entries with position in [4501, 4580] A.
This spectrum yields 1.793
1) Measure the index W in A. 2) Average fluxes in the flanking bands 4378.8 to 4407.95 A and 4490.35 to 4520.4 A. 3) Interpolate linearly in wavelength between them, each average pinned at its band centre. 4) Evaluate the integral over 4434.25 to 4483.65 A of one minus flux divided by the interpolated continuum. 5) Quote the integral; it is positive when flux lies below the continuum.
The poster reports 0.8 A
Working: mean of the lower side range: 1.26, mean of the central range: 1.37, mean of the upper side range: 1.49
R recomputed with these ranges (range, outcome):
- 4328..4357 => 1.476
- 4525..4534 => 1.382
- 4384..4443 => 2.123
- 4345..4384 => 1.917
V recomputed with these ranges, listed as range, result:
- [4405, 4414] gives 1.402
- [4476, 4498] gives 1.708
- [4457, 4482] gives 1.689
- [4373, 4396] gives 1.611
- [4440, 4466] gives 1.737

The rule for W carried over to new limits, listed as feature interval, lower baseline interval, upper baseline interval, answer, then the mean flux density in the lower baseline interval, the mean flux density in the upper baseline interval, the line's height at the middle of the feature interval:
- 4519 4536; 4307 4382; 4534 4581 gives 1.6 A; 1.21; 1.51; 1.47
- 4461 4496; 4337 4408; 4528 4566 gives -0.9 A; 1.27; 1.46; 1.39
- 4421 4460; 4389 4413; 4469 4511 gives 0.7 A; 1.34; 1.47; 1.4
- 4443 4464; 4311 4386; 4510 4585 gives 0.4 A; 1.22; 1.47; 1.35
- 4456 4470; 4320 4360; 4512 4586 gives 0.3 A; 1.22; 1.46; 1.36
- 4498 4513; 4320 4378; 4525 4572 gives -1.4 A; 1.26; 1.46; 1.42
